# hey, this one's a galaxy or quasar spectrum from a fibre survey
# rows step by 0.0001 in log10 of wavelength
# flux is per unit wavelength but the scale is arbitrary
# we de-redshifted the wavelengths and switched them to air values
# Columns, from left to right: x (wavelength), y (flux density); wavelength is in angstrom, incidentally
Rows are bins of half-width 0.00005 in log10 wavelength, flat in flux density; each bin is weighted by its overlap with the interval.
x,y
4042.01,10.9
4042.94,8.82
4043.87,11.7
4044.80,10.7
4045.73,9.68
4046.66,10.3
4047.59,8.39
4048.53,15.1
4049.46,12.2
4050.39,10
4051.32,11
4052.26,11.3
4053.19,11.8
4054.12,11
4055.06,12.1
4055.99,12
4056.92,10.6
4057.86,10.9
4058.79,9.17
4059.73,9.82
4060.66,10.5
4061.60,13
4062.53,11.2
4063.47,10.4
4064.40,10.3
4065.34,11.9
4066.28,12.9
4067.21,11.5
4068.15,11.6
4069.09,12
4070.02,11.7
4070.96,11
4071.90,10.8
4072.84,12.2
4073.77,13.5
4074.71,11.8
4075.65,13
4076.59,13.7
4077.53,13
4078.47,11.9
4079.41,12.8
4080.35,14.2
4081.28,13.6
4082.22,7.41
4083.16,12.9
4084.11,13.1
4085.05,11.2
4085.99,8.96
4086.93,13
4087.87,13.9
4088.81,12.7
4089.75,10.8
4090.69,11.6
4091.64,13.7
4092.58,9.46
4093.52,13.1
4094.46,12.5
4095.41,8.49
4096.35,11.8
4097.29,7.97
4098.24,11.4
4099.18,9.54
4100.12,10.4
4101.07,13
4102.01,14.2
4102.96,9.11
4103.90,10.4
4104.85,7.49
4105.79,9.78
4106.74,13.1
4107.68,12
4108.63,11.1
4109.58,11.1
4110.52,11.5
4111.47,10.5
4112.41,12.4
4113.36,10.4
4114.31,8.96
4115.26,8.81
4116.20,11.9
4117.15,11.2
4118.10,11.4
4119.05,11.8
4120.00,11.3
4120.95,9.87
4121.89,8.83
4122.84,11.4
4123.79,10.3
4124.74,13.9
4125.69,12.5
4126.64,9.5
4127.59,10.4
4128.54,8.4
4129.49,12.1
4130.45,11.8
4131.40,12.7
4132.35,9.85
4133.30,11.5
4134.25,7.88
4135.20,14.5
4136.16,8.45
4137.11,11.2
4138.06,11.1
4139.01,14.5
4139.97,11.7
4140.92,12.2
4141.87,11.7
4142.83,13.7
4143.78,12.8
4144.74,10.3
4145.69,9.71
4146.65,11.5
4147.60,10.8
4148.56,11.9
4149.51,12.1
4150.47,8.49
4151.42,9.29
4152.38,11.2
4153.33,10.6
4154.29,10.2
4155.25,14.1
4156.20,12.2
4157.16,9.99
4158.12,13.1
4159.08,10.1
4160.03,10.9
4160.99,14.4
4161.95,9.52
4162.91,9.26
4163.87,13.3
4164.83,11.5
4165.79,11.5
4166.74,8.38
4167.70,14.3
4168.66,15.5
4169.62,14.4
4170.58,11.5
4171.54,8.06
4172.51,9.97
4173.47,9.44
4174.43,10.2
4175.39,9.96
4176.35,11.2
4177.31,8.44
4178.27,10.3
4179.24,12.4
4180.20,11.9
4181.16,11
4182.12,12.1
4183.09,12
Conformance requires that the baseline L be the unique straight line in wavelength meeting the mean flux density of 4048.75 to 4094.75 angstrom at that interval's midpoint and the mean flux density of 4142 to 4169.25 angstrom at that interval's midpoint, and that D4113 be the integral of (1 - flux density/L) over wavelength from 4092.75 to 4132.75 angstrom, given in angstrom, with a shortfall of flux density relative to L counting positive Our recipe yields 2.4 angstrom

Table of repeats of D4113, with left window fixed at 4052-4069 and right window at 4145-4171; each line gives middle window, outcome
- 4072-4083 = -1.12 angstrom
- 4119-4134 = 0.60 angstrom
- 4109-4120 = 0.43 angstrom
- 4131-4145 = -0.25 angstrom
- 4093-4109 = 0.61 angstrom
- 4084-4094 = -0.54 angstrom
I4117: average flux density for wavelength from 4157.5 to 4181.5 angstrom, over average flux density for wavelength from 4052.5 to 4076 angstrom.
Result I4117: 1.0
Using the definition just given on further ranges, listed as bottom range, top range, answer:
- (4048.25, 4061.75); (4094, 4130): 0.96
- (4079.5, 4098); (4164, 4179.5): 0.95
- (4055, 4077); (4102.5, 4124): 0.92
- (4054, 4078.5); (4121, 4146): 0.97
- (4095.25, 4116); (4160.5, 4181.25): 1.05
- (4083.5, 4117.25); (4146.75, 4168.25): 1.01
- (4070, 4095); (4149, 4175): 0.93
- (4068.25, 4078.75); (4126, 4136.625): 0.87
